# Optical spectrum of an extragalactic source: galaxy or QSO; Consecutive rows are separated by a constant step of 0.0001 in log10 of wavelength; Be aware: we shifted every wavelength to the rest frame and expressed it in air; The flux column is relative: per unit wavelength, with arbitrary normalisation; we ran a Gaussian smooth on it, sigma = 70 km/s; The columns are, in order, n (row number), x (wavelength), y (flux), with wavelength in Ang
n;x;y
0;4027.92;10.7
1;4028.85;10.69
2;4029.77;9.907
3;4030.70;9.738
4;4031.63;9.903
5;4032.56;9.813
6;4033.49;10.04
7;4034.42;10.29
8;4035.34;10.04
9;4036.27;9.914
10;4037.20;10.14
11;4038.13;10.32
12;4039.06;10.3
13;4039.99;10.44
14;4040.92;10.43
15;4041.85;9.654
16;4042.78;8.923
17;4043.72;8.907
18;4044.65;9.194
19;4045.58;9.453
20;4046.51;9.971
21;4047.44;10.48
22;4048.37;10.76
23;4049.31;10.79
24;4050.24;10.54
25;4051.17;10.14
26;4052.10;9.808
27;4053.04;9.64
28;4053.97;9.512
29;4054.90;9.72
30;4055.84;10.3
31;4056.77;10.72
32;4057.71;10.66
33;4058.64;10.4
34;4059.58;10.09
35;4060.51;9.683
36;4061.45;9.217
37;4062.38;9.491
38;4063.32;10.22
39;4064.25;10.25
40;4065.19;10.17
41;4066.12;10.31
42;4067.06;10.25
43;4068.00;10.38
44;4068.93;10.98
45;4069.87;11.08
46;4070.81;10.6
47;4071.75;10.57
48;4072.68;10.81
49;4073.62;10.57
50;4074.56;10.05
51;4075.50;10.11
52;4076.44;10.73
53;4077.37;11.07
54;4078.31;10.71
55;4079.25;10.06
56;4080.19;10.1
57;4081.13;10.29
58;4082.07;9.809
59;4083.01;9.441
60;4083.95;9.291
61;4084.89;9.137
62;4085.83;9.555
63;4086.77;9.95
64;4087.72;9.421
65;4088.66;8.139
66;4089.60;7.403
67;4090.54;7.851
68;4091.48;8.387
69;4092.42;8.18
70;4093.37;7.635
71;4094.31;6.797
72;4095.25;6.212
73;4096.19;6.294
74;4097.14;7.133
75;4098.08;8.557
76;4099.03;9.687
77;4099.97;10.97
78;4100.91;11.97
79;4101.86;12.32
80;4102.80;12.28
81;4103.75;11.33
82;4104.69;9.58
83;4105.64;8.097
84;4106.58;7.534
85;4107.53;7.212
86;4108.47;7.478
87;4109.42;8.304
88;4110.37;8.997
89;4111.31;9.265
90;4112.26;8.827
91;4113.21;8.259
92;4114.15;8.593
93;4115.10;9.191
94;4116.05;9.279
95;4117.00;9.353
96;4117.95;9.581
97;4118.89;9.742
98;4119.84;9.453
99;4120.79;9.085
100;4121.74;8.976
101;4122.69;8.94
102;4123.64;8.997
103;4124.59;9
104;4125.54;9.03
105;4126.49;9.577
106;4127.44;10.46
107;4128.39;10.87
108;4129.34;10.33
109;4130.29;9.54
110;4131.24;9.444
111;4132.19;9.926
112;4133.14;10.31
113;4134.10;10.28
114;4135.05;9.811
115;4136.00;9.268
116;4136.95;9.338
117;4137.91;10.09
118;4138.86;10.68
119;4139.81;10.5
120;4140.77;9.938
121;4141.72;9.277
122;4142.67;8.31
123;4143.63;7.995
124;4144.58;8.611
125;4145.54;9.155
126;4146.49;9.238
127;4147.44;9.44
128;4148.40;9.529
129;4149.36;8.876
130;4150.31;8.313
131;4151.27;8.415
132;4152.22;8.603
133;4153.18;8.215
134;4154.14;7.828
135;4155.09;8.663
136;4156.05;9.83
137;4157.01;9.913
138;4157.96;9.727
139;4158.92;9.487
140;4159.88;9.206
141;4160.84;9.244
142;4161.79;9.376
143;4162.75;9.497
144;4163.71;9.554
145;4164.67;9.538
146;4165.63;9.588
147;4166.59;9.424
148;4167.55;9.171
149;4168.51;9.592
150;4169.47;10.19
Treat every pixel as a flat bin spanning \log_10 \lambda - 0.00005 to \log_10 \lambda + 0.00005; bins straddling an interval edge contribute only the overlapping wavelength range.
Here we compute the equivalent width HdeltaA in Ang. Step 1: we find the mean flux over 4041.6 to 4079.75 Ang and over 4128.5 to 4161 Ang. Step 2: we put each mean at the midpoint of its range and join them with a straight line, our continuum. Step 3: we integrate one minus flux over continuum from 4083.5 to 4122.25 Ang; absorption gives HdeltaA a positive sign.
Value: 3.4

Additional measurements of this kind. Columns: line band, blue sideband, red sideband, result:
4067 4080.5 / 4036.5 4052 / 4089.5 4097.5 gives -3.46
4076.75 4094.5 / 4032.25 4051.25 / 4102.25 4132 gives 0.78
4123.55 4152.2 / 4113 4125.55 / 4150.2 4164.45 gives -1.16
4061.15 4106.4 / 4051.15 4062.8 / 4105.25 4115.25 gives -2.55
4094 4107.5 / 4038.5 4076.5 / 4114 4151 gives 0.80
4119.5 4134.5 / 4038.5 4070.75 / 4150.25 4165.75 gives -0.35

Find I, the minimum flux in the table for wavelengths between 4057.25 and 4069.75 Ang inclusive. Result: 9.217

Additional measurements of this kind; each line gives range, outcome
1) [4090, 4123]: 6.212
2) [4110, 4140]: 8.259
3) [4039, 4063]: 8.907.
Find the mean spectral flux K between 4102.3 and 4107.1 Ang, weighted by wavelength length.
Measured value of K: 9.76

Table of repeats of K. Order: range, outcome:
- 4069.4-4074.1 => 10.7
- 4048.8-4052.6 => 10.3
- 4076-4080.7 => 10.5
